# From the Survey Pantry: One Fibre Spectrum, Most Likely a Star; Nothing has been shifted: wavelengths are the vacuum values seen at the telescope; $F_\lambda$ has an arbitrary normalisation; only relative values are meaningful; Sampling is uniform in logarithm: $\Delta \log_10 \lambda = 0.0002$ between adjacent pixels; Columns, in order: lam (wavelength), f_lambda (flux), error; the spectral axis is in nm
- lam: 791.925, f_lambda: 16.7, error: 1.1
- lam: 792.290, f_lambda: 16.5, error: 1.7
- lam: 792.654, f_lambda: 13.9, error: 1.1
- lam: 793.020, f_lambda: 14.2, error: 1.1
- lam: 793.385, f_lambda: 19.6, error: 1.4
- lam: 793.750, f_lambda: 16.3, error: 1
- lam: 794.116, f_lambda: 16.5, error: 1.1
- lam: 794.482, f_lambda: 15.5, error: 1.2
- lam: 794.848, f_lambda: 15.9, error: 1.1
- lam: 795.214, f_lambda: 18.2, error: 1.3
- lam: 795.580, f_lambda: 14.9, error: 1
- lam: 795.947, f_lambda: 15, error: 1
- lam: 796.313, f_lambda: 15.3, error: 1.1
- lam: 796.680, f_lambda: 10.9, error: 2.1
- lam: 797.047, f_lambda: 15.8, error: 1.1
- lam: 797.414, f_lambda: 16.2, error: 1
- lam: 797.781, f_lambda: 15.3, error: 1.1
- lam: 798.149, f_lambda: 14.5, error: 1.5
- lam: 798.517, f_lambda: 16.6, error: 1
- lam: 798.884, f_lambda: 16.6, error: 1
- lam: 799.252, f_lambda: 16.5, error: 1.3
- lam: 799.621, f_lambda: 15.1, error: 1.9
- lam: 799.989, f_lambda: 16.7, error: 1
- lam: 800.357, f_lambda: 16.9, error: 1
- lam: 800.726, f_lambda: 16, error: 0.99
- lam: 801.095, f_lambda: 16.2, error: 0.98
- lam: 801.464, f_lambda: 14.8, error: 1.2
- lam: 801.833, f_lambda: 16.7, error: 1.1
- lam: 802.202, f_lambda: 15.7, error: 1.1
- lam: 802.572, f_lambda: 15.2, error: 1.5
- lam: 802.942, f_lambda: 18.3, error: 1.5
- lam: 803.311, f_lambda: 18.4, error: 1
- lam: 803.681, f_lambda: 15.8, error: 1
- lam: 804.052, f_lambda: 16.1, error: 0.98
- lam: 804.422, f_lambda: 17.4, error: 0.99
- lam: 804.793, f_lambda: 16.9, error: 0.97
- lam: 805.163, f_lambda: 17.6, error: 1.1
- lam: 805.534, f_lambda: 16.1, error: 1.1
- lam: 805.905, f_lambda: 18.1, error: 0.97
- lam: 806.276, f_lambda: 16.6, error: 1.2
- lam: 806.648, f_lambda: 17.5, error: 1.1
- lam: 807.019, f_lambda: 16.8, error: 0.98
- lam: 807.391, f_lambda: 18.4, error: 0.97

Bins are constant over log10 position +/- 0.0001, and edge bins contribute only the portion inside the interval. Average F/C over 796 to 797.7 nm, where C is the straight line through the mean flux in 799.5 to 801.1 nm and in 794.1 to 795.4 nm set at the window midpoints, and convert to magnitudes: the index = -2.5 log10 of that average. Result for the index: 0.12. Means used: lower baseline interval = 16.5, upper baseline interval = 16.2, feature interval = 14.6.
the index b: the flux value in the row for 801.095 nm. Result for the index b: 16.2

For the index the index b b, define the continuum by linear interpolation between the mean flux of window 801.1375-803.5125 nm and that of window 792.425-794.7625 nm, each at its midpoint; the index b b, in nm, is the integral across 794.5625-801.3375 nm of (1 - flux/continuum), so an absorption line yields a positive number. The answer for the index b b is 0.23 nm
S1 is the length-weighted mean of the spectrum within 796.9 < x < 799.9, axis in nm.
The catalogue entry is 15.9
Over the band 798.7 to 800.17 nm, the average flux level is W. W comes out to 16.2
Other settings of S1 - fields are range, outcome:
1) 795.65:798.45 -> 14.8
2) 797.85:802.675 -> 16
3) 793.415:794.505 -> 16.7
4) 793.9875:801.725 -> 15.7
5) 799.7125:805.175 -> 16.5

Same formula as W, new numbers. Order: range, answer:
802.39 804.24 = 16.8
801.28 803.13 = 16.2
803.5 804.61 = 16.4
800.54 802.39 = 15.9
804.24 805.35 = 17.3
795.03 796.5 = 15.8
